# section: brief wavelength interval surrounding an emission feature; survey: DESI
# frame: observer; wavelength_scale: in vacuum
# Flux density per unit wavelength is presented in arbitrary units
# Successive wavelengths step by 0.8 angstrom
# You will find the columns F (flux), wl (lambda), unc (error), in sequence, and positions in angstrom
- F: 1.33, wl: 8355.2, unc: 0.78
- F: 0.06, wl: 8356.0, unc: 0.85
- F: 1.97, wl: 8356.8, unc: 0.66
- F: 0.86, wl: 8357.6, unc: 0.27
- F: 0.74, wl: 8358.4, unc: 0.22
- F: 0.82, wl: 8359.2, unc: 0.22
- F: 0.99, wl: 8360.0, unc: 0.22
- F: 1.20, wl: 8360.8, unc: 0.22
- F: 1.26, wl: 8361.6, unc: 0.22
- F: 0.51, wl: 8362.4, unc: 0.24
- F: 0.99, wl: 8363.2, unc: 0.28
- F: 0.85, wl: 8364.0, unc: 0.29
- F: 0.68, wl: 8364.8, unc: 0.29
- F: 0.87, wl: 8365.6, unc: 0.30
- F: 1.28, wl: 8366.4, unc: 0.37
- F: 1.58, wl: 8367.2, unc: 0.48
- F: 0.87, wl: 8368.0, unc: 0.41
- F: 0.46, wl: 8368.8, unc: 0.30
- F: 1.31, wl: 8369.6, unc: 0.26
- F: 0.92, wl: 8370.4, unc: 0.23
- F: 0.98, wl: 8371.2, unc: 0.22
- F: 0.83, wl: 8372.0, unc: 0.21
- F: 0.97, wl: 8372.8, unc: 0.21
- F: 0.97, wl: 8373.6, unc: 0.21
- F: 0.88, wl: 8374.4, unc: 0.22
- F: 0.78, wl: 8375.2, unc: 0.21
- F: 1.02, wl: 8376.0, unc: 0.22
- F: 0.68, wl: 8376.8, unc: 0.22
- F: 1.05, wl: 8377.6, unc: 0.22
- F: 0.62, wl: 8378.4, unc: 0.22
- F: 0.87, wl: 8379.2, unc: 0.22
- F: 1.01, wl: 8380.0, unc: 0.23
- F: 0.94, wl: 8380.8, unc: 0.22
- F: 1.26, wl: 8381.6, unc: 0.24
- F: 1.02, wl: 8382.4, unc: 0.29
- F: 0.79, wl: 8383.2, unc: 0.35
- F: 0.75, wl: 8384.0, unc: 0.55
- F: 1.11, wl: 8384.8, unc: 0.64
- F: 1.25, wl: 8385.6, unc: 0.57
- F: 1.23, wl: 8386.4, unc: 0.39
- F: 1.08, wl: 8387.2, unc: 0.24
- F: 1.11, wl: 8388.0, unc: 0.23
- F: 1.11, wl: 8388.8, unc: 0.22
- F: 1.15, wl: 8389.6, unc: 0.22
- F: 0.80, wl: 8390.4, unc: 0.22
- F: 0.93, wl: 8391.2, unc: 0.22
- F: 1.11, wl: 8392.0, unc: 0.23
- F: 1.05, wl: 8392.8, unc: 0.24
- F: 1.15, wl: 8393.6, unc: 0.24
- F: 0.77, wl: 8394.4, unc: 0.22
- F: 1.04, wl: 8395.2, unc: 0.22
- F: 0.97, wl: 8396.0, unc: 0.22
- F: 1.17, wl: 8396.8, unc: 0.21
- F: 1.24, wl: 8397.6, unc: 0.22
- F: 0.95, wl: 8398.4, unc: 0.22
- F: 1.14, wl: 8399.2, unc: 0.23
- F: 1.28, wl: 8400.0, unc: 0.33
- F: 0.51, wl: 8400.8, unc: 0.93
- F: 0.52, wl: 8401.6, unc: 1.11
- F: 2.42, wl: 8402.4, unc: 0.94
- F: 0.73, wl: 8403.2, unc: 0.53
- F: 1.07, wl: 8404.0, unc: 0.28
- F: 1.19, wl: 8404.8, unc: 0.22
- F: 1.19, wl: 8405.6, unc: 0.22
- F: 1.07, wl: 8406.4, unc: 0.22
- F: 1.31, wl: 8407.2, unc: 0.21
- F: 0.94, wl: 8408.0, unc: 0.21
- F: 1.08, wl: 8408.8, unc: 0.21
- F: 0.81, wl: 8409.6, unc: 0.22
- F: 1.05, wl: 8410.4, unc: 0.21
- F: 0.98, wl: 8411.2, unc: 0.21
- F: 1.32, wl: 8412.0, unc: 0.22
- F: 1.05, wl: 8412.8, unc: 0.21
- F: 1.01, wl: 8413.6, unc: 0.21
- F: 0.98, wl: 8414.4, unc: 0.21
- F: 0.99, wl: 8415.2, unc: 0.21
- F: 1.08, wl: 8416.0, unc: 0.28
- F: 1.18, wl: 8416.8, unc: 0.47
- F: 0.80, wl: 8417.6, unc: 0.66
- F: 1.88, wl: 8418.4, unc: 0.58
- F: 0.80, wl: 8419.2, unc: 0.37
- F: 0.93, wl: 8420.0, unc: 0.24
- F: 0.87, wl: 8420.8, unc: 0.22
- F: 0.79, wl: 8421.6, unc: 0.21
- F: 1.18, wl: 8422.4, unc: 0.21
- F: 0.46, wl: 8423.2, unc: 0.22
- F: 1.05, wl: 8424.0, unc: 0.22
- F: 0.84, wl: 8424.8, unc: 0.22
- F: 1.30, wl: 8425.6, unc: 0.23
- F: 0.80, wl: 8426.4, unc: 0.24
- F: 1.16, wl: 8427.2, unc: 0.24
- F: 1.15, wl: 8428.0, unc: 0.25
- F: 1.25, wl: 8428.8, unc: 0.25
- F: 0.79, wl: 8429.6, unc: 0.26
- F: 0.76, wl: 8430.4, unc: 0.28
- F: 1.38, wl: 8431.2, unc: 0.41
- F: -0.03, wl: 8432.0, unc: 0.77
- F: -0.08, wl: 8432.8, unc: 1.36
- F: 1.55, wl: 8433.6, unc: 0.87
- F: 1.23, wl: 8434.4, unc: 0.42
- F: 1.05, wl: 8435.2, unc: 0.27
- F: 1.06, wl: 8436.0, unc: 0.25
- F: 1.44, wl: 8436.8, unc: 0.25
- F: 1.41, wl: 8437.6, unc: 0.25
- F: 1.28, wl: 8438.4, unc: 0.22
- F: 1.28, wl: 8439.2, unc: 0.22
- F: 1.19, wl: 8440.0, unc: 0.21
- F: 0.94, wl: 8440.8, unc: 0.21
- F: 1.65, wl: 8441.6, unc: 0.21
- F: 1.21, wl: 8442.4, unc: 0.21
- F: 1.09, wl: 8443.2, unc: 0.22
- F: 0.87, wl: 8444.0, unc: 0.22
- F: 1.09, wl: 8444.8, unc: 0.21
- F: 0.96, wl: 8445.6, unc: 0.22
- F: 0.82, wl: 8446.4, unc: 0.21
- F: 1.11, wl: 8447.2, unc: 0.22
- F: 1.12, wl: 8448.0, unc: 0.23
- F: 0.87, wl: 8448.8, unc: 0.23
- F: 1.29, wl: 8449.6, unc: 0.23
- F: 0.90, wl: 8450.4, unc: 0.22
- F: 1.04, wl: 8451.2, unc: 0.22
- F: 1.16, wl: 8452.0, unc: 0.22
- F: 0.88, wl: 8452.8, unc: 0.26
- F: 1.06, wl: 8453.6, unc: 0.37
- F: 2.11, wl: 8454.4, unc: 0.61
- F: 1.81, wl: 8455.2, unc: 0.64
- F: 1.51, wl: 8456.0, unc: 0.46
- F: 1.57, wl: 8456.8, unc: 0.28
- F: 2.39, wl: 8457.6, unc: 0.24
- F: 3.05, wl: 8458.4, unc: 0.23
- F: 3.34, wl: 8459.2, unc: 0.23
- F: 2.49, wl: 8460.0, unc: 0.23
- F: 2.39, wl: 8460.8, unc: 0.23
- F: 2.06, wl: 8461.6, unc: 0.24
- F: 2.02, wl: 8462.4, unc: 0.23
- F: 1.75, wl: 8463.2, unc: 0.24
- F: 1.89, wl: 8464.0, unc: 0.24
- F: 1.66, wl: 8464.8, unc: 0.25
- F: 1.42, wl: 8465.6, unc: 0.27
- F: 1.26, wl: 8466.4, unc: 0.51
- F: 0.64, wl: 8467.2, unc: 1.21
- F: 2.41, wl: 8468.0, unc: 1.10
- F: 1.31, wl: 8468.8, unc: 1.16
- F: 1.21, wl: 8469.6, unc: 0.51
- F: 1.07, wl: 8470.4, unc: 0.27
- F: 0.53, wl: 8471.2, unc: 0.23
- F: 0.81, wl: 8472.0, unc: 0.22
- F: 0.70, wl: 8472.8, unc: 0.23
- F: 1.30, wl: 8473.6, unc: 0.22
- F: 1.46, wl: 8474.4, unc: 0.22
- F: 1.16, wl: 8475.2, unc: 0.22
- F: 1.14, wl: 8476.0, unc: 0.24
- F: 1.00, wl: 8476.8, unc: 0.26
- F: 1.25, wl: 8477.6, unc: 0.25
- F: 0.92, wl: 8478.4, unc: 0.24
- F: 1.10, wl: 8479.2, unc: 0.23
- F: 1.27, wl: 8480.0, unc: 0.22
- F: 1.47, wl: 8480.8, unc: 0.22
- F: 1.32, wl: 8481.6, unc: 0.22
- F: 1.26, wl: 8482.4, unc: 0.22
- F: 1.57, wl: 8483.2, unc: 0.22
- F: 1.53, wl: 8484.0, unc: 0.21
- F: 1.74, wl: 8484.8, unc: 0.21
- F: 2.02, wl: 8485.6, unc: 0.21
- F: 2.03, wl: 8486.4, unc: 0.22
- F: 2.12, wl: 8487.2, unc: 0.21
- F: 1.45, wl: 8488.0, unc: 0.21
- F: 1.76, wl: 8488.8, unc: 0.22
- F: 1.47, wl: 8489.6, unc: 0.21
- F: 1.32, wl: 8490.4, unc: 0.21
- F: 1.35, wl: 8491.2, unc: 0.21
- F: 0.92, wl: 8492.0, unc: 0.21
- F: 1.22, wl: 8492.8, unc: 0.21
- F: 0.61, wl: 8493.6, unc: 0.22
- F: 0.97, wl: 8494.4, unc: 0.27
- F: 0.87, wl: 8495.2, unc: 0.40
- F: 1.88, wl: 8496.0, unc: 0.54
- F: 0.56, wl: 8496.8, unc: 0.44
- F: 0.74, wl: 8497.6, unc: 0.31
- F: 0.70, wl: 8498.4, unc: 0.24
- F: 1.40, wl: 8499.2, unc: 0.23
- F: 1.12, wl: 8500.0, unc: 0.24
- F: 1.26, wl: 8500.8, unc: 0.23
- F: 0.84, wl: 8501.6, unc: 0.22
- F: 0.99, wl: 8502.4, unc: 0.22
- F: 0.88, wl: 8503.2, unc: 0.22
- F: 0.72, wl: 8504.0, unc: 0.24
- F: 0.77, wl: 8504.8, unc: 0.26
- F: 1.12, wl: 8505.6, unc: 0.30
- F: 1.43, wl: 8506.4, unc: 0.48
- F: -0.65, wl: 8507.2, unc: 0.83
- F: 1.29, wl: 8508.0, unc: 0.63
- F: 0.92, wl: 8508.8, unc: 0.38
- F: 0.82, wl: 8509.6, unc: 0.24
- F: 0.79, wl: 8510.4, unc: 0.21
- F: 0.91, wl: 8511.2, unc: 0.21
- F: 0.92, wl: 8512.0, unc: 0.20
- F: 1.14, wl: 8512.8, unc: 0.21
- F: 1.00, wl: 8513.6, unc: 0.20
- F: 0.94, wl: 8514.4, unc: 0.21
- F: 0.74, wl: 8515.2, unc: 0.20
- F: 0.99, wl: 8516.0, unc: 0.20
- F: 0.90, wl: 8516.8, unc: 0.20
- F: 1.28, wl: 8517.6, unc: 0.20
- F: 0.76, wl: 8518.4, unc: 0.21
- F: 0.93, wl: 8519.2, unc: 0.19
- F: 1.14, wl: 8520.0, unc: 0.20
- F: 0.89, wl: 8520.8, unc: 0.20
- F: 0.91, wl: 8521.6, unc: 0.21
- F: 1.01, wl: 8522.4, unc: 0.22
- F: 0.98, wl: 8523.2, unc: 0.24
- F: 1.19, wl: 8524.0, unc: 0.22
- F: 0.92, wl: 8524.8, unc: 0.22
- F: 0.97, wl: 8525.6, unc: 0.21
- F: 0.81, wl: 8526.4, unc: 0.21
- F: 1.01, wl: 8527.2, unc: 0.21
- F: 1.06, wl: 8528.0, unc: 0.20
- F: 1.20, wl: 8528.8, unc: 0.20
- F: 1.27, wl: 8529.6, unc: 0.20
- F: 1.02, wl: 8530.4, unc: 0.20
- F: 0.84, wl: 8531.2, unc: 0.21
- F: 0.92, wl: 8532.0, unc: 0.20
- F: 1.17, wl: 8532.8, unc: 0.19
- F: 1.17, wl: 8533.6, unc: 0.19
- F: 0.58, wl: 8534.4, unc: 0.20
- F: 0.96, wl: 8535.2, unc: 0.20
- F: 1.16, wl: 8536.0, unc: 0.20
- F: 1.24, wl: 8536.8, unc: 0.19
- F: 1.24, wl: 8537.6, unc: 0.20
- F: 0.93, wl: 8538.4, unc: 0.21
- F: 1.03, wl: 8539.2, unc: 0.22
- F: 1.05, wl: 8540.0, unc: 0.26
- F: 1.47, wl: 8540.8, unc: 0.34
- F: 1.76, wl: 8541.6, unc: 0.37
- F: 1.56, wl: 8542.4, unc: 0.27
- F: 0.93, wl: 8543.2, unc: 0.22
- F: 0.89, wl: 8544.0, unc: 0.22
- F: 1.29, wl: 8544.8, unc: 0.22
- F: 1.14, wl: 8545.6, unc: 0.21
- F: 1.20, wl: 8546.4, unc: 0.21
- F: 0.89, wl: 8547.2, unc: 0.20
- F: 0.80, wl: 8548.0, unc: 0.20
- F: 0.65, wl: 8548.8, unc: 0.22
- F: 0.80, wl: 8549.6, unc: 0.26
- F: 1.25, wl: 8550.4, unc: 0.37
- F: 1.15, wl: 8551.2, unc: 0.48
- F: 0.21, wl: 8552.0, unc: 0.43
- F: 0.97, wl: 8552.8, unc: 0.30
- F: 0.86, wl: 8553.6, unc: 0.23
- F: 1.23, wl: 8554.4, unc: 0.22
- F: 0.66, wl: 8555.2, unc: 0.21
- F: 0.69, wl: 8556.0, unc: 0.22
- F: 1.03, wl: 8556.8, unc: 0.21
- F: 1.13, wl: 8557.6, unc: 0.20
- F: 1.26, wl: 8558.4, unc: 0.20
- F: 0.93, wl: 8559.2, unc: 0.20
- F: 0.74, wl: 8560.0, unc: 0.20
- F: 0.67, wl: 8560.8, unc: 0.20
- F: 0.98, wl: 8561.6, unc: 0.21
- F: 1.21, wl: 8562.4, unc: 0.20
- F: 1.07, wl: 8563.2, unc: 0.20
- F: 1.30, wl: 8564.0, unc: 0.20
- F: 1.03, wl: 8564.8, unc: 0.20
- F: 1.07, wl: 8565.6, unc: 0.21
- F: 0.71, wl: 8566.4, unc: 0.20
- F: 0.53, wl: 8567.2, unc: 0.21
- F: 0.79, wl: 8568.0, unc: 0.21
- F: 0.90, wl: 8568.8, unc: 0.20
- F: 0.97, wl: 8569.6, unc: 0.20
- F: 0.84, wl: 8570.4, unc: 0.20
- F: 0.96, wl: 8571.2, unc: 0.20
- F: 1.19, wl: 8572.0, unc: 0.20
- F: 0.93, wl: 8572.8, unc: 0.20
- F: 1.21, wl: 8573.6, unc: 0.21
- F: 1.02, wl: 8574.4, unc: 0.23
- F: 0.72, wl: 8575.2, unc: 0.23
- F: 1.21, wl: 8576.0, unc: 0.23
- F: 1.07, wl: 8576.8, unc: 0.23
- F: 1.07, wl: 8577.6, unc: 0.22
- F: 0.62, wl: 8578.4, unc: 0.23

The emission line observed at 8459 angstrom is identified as Halpha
